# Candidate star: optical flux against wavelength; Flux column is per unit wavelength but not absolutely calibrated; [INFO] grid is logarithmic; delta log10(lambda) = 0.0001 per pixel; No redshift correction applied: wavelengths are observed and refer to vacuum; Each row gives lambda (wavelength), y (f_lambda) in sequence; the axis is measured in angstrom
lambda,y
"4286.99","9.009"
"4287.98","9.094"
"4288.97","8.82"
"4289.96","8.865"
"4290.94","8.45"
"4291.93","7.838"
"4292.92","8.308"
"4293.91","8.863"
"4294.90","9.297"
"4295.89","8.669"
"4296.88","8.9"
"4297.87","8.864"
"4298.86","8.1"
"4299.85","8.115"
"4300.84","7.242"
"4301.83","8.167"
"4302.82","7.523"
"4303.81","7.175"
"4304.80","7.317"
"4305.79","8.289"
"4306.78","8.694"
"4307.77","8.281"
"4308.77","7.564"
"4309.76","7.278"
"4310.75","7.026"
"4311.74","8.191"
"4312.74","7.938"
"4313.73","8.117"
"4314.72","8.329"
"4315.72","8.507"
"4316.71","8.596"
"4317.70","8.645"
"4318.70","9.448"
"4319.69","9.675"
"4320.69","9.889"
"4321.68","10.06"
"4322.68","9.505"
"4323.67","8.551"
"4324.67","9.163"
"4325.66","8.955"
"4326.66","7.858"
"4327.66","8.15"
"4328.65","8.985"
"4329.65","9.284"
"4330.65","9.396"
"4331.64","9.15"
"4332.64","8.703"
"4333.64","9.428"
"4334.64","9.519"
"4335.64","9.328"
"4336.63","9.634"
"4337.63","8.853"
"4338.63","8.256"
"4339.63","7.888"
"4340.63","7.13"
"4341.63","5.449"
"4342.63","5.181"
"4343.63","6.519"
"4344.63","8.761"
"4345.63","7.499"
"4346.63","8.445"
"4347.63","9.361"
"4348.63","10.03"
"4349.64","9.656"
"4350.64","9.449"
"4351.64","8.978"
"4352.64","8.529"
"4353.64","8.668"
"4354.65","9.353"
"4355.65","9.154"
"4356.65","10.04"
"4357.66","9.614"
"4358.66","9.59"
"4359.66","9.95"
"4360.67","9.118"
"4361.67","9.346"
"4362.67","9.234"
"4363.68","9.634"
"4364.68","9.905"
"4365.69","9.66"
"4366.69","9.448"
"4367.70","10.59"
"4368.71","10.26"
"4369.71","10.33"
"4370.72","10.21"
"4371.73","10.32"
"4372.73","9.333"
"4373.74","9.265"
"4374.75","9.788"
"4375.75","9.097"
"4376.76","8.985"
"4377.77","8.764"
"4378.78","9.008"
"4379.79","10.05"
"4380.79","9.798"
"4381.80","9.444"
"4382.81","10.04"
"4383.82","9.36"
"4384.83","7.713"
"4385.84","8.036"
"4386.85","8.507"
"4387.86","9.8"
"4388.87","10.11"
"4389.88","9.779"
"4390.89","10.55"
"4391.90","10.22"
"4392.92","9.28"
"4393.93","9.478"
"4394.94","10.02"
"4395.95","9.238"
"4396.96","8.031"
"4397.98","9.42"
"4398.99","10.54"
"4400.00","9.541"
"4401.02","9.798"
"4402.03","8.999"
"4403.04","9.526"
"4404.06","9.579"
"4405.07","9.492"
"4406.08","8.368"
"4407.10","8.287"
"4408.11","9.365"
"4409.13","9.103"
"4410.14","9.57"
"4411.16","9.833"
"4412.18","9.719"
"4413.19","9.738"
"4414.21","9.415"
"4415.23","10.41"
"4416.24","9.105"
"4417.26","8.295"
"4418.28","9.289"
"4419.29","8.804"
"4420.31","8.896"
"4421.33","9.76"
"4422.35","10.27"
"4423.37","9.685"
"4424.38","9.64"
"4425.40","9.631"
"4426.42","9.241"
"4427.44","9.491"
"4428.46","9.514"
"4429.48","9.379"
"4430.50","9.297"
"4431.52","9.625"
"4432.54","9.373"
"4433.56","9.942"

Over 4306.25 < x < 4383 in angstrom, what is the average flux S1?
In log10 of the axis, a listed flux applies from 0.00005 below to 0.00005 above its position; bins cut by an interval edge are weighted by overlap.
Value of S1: 8.96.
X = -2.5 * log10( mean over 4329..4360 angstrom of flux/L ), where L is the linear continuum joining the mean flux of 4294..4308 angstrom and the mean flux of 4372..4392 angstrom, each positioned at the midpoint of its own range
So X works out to 0.01 mag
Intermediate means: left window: 8.21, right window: 9.38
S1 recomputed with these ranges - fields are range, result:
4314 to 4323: 9.15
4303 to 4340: 8.63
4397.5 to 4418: 9.4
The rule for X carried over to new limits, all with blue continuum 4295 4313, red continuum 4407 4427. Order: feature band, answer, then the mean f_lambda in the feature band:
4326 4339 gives -0.08 mag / 8.97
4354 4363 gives -0.10 mag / 9.48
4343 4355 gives -0.02 mag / 8.72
